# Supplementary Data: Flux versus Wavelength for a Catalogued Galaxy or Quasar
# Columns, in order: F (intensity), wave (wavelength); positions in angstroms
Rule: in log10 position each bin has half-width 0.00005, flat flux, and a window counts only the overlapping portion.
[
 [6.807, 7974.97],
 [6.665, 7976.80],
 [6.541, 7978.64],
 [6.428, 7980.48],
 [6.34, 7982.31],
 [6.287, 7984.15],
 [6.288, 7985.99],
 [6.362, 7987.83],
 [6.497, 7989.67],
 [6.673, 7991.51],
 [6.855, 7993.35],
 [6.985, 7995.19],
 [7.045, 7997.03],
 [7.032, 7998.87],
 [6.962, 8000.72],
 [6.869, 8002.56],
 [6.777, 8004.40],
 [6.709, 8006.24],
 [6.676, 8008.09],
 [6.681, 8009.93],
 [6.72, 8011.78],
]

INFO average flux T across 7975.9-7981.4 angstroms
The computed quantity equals 6.55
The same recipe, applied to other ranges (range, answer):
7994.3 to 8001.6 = 7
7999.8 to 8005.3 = 6.88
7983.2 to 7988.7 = 6.31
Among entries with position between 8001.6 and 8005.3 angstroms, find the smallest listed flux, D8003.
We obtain 6.777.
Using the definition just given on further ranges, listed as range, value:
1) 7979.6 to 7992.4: 6.287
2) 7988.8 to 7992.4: 6.497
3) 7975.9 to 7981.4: 6.428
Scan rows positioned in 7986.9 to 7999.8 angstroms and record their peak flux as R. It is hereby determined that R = 7.045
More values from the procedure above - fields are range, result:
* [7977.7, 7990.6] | 6.541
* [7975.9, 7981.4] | 6.665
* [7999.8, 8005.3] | 6.962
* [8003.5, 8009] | 6.777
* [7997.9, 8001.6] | 7.032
